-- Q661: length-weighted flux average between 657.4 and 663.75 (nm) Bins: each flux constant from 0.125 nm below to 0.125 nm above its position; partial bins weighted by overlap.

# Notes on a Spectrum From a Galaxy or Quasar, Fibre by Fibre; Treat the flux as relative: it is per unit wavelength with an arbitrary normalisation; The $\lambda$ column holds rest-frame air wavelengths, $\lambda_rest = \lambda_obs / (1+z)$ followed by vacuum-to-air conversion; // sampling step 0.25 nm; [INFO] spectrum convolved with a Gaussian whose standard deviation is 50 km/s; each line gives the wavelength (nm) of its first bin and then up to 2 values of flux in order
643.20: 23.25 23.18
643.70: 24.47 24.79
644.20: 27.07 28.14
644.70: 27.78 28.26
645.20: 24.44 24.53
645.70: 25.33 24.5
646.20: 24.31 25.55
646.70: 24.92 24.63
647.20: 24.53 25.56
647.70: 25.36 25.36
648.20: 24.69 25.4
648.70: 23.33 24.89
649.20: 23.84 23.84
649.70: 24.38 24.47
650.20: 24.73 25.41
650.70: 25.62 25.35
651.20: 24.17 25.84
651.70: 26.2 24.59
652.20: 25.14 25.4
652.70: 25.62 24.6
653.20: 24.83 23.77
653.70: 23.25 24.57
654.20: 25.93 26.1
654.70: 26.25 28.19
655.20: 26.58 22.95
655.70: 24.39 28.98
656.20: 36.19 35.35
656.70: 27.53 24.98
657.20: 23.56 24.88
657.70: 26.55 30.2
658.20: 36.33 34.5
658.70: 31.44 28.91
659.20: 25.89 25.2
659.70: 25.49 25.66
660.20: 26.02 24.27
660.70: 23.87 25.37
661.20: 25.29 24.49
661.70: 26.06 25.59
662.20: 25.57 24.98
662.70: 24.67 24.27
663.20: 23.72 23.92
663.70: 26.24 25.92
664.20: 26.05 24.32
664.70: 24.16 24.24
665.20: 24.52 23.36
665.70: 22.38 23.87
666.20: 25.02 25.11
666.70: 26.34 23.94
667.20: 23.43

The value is 26.5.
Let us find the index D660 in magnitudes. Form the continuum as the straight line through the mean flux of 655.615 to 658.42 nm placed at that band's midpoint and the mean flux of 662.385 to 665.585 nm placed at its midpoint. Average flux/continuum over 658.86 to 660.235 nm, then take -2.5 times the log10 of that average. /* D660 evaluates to 0.06 mag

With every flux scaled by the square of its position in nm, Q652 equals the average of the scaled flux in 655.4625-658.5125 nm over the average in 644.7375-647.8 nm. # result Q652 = 1.19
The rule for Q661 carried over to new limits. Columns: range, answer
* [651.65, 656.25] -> 25.8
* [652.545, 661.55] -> 26.9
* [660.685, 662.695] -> 25.2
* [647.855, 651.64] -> 24.8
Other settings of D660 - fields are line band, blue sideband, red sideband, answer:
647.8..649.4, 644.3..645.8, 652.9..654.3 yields 0.05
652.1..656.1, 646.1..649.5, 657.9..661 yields 0.04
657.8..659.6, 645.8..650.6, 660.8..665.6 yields -0.21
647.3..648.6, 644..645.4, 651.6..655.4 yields 0.05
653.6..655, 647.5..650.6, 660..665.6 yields -0.04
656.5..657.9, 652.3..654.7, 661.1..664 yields -0.05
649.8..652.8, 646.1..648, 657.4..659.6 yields 0.06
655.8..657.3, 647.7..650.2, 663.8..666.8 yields -0.20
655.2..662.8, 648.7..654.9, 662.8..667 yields -0.10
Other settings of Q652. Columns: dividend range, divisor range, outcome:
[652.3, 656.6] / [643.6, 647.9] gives 1.07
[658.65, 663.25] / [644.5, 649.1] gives 1.06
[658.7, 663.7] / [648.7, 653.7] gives 1.06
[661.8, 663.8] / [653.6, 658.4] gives 0.92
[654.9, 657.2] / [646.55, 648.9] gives 1.16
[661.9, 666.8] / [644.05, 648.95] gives 1.03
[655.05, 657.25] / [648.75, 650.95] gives 1.16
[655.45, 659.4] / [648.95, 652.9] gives 1.19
